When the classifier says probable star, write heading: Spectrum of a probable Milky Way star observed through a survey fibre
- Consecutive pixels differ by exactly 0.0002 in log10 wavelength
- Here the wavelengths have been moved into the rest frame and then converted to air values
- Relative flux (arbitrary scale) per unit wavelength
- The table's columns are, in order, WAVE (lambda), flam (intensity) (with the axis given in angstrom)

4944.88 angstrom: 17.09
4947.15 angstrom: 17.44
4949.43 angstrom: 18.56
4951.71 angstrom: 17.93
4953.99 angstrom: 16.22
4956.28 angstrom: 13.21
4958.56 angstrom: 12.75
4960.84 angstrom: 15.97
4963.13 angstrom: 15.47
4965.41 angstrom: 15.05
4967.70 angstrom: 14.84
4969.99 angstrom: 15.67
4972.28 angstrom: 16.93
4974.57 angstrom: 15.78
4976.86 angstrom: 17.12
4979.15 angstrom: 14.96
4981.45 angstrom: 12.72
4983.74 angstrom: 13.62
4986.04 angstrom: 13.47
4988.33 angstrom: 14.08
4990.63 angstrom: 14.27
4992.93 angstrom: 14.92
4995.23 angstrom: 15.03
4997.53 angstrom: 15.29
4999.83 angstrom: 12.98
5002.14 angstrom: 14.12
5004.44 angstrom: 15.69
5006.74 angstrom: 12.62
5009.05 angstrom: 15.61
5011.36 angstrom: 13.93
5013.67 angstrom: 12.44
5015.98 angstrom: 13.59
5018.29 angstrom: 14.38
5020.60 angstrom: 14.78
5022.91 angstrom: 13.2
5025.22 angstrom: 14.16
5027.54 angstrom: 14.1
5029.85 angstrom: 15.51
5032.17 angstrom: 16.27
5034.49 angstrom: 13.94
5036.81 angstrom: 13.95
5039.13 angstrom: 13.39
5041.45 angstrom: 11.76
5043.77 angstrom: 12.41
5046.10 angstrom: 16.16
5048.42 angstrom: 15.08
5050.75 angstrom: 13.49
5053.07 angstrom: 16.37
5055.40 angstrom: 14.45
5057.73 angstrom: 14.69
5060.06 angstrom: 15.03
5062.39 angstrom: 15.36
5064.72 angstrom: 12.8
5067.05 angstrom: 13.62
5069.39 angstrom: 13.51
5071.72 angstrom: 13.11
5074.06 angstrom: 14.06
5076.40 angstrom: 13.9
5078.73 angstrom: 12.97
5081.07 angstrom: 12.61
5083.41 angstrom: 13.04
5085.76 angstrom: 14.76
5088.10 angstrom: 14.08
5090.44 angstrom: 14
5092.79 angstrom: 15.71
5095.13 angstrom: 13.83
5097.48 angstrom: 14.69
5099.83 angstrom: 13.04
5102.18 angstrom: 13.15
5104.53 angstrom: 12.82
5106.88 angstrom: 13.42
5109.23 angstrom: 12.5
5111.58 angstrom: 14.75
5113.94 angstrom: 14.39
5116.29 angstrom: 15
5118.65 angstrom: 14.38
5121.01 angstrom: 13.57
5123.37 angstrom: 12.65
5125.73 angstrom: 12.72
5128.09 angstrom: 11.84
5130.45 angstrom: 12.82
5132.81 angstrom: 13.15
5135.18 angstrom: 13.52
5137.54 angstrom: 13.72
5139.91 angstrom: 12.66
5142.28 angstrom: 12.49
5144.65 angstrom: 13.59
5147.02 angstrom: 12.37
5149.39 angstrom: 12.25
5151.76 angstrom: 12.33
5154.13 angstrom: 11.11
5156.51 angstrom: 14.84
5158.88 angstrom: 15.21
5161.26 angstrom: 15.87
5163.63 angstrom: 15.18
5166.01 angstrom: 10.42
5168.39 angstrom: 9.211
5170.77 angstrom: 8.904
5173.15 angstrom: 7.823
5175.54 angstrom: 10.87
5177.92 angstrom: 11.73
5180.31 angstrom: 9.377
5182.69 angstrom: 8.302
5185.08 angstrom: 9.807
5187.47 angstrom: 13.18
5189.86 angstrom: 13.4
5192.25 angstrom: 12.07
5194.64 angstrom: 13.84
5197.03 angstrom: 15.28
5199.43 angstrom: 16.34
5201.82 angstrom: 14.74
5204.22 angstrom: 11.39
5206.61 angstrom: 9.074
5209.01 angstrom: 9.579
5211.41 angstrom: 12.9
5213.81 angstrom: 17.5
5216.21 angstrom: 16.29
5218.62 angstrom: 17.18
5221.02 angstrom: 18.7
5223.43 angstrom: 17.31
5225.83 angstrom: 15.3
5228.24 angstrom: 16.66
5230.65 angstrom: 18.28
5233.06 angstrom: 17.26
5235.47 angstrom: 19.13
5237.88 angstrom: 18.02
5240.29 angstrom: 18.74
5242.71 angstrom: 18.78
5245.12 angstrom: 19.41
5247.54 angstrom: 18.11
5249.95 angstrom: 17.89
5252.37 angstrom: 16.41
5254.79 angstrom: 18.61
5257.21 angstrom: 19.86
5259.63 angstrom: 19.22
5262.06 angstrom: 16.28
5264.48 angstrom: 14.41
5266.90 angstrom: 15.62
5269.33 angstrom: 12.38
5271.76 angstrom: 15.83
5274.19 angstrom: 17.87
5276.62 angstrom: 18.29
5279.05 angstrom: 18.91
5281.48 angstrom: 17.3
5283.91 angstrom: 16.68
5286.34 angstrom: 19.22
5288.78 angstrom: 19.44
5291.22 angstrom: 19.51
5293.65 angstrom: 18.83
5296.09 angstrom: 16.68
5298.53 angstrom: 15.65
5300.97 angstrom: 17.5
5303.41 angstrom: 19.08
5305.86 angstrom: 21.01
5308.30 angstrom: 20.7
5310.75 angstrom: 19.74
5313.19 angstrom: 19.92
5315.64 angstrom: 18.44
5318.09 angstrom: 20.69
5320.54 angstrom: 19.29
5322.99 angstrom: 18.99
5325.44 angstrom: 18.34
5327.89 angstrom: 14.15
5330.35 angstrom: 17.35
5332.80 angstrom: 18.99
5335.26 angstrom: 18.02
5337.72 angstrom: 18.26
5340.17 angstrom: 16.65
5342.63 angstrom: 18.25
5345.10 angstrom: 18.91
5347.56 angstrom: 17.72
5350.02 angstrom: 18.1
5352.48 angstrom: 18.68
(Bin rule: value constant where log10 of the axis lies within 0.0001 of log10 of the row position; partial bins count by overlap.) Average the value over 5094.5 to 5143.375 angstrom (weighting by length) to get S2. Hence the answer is 13.4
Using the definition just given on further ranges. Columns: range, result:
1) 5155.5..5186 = 11.3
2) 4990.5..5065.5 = 14.3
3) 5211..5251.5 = 17.6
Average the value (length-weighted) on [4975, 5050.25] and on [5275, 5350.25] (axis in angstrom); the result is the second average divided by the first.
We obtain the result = 1.29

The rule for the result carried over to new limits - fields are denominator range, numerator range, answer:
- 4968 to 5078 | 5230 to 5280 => 1.22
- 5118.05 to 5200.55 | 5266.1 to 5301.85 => 1.39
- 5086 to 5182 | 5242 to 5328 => 1.40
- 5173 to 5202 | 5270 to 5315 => 1.52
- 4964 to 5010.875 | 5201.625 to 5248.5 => 1.10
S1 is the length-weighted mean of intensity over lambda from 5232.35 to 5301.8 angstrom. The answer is 17.7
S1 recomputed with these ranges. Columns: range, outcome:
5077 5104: 13.8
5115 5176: 12.7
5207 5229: 15.4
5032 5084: 14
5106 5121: 14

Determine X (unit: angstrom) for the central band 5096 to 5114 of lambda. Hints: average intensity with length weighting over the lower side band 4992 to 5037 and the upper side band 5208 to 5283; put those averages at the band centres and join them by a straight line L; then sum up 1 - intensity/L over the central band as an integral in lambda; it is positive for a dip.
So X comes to 2.2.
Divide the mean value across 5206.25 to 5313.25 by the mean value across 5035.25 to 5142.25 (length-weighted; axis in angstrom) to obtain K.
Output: 1.27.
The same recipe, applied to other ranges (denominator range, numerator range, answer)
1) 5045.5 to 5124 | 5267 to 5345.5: 1.29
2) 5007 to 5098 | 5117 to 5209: 0.88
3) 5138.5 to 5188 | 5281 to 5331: 1.57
